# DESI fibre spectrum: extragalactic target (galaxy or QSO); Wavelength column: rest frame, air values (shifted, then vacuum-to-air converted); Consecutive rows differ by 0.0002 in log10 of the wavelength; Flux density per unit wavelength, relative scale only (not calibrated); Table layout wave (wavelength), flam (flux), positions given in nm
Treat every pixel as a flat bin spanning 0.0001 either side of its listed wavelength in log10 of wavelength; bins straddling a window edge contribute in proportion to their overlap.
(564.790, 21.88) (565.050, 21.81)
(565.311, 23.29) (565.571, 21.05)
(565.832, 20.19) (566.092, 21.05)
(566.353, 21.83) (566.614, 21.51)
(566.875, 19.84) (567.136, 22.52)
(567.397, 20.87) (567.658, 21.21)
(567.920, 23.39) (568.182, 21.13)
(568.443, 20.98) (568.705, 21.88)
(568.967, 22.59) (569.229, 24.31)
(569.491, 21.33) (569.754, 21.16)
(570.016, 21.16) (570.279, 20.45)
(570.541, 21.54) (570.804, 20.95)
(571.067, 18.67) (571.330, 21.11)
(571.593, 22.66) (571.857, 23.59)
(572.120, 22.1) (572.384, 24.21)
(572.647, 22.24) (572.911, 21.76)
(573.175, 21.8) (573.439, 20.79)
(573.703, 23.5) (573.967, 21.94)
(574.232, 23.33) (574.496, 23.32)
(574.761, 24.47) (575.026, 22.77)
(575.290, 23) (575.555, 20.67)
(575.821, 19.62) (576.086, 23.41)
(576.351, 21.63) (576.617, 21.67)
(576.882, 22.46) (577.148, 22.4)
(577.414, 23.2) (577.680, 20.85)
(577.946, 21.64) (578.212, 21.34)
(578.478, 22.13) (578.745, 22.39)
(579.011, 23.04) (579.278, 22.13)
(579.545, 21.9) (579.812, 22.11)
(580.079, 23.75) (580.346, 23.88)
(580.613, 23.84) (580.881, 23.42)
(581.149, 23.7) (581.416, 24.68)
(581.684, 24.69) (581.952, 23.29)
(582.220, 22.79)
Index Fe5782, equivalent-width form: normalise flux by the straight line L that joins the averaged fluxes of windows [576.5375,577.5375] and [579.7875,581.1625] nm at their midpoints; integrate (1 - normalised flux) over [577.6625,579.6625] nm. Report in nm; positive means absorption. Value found 0.09 nm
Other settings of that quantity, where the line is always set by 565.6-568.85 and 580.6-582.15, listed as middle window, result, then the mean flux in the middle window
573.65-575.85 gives 0.01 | 22.6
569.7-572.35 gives 0.07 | 21.4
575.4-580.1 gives 0.25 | 22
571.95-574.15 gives 0.01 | 22.3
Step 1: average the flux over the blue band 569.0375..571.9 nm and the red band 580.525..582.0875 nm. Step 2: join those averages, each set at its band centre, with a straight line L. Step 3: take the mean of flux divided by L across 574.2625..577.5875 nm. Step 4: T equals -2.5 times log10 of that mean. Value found 0.015 mag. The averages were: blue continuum 21.5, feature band 22.4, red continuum 23.9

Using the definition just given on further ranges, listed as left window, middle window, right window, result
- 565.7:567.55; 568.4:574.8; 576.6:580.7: -0.02 mag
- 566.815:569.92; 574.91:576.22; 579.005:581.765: 0.04 mag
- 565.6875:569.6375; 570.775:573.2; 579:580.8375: 0.01 mag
